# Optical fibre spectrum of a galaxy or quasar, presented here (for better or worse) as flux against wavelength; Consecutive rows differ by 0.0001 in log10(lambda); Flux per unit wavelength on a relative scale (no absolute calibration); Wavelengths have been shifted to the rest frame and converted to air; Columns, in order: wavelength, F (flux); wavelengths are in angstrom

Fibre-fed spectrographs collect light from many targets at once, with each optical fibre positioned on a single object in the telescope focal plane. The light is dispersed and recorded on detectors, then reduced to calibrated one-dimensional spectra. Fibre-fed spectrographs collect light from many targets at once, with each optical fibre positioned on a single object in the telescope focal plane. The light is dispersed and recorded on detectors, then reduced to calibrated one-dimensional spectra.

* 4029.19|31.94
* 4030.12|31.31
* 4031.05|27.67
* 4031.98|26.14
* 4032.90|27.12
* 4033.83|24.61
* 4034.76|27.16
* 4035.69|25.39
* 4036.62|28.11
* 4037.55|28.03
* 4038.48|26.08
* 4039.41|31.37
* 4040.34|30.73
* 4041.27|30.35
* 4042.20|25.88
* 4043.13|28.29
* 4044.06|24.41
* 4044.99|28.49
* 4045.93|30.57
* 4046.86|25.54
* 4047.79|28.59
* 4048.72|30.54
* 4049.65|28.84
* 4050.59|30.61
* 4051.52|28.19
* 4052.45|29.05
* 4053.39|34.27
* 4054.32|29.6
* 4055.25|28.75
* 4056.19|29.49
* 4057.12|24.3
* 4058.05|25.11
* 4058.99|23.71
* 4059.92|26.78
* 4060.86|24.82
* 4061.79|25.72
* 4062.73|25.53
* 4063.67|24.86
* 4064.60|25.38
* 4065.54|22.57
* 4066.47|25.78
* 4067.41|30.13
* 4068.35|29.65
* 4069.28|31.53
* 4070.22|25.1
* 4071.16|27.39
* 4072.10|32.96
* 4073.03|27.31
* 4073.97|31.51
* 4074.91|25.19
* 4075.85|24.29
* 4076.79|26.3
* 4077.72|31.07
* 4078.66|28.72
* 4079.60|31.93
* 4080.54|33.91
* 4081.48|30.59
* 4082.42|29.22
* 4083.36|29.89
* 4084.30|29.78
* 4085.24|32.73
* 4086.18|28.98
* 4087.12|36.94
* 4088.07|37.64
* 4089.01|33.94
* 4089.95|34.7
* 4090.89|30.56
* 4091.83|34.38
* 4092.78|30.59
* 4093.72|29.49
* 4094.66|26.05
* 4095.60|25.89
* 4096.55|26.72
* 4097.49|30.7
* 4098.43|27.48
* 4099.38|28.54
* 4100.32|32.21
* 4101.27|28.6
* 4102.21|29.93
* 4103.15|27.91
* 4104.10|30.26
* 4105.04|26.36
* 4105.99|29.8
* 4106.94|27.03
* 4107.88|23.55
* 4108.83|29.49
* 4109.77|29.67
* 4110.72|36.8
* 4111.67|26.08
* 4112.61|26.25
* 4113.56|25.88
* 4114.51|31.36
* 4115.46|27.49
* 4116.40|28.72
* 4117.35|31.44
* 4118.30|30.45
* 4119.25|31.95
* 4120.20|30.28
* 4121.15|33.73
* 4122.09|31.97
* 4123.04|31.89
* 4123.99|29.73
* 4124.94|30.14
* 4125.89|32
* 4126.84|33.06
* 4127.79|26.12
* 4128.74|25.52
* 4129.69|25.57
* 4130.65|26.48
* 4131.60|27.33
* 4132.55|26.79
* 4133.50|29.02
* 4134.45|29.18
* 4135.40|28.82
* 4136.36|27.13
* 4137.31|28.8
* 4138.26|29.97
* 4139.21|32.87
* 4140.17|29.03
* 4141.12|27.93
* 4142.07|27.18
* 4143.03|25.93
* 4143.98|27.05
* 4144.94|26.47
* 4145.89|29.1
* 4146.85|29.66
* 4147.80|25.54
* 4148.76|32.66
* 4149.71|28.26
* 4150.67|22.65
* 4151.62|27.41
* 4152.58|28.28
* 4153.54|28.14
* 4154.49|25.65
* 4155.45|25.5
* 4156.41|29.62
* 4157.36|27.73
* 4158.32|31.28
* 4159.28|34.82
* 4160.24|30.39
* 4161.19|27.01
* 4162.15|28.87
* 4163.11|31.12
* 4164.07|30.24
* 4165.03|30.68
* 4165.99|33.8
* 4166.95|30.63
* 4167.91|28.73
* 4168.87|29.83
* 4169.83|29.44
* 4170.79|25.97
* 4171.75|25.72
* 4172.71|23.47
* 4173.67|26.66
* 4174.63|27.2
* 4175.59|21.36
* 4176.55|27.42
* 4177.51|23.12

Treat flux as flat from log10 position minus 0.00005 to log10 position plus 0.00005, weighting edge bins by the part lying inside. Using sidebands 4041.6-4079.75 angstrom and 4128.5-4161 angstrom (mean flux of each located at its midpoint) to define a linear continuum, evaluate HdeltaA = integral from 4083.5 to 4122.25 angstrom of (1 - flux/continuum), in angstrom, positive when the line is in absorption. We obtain -2.9 angstrom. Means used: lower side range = 27.8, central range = 30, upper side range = 28.2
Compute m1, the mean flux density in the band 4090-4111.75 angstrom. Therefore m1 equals 29.2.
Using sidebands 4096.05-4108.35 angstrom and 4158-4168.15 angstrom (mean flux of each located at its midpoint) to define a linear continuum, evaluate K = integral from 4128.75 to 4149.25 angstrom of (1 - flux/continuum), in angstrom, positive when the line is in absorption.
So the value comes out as 1.1 angstrom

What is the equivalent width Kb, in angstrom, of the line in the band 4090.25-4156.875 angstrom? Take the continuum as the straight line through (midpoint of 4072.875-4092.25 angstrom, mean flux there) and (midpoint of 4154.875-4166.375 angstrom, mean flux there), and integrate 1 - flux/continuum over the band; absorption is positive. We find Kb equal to 3.7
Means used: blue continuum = 31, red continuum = 30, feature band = 28.8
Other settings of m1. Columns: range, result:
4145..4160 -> 28.4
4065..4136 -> 29.4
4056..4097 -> 28.8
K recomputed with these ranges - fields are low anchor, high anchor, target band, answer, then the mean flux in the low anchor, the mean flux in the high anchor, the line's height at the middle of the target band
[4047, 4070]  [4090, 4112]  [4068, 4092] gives -1.84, 27.6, 29.2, 28.4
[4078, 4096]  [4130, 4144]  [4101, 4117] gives 0.76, 31.4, 28.2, 30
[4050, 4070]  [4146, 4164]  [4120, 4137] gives -0.51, 27.4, 28.6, 28.3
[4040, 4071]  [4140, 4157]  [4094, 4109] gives -0.30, 27.7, 27.5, 27.6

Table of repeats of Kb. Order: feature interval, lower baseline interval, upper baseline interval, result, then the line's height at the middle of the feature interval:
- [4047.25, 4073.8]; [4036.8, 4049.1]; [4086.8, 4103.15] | 1.2 angstrom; 29.1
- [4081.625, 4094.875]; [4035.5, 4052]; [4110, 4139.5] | -1.3 angstrom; 29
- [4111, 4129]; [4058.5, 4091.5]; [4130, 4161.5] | -0.8 angstrom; 28.6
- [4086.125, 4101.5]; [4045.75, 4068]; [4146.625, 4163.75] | -1.7 angstrom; 27.9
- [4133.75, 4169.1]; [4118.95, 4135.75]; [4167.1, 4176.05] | -1.2 angstrom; 27.9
